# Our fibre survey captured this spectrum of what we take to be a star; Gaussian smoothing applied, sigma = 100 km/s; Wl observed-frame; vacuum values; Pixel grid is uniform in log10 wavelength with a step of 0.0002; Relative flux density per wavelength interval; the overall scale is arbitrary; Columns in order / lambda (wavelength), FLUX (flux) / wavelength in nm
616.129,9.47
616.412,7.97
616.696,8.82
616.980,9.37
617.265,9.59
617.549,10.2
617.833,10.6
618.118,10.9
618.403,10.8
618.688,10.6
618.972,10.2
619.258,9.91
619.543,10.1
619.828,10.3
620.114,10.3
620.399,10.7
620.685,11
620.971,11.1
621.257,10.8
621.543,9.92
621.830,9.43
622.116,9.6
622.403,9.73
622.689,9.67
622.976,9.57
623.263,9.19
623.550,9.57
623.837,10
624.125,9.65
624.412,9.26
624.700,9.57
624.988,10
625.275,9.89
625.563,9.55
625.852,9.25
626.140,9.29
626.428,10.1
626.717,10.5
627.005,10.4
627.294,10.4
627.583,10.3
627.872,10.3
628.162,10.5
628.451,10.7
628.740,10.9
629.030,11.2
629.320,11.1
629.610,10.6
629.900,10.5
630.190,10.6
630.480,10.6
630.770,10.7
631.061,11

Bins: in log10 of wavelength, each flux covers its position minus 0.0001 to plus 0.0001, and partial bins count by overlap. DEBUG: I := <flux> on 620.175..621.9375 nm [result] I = 10.5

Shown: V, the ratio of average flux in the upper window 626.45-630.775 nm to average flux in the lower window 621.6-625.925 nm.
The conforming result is 1.10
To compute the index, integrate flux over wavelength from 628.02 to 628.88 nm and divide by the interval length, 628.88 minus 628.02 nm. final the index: 10.7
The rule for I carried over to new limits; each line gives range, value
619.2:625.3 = 9.97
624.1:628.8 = 10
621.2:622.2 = 9.88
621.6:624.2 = 9.61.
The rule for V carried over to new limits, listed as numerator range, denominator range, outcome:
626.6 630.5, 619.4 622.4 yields 1.03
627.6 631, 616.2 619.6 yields 1.08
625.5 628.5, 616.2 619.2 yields 1.02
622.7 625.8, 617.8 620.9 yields 0.92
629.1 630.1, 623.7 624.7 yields 1.12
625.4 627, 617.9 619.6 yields 0.94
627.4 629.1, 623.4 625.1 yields 1.10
